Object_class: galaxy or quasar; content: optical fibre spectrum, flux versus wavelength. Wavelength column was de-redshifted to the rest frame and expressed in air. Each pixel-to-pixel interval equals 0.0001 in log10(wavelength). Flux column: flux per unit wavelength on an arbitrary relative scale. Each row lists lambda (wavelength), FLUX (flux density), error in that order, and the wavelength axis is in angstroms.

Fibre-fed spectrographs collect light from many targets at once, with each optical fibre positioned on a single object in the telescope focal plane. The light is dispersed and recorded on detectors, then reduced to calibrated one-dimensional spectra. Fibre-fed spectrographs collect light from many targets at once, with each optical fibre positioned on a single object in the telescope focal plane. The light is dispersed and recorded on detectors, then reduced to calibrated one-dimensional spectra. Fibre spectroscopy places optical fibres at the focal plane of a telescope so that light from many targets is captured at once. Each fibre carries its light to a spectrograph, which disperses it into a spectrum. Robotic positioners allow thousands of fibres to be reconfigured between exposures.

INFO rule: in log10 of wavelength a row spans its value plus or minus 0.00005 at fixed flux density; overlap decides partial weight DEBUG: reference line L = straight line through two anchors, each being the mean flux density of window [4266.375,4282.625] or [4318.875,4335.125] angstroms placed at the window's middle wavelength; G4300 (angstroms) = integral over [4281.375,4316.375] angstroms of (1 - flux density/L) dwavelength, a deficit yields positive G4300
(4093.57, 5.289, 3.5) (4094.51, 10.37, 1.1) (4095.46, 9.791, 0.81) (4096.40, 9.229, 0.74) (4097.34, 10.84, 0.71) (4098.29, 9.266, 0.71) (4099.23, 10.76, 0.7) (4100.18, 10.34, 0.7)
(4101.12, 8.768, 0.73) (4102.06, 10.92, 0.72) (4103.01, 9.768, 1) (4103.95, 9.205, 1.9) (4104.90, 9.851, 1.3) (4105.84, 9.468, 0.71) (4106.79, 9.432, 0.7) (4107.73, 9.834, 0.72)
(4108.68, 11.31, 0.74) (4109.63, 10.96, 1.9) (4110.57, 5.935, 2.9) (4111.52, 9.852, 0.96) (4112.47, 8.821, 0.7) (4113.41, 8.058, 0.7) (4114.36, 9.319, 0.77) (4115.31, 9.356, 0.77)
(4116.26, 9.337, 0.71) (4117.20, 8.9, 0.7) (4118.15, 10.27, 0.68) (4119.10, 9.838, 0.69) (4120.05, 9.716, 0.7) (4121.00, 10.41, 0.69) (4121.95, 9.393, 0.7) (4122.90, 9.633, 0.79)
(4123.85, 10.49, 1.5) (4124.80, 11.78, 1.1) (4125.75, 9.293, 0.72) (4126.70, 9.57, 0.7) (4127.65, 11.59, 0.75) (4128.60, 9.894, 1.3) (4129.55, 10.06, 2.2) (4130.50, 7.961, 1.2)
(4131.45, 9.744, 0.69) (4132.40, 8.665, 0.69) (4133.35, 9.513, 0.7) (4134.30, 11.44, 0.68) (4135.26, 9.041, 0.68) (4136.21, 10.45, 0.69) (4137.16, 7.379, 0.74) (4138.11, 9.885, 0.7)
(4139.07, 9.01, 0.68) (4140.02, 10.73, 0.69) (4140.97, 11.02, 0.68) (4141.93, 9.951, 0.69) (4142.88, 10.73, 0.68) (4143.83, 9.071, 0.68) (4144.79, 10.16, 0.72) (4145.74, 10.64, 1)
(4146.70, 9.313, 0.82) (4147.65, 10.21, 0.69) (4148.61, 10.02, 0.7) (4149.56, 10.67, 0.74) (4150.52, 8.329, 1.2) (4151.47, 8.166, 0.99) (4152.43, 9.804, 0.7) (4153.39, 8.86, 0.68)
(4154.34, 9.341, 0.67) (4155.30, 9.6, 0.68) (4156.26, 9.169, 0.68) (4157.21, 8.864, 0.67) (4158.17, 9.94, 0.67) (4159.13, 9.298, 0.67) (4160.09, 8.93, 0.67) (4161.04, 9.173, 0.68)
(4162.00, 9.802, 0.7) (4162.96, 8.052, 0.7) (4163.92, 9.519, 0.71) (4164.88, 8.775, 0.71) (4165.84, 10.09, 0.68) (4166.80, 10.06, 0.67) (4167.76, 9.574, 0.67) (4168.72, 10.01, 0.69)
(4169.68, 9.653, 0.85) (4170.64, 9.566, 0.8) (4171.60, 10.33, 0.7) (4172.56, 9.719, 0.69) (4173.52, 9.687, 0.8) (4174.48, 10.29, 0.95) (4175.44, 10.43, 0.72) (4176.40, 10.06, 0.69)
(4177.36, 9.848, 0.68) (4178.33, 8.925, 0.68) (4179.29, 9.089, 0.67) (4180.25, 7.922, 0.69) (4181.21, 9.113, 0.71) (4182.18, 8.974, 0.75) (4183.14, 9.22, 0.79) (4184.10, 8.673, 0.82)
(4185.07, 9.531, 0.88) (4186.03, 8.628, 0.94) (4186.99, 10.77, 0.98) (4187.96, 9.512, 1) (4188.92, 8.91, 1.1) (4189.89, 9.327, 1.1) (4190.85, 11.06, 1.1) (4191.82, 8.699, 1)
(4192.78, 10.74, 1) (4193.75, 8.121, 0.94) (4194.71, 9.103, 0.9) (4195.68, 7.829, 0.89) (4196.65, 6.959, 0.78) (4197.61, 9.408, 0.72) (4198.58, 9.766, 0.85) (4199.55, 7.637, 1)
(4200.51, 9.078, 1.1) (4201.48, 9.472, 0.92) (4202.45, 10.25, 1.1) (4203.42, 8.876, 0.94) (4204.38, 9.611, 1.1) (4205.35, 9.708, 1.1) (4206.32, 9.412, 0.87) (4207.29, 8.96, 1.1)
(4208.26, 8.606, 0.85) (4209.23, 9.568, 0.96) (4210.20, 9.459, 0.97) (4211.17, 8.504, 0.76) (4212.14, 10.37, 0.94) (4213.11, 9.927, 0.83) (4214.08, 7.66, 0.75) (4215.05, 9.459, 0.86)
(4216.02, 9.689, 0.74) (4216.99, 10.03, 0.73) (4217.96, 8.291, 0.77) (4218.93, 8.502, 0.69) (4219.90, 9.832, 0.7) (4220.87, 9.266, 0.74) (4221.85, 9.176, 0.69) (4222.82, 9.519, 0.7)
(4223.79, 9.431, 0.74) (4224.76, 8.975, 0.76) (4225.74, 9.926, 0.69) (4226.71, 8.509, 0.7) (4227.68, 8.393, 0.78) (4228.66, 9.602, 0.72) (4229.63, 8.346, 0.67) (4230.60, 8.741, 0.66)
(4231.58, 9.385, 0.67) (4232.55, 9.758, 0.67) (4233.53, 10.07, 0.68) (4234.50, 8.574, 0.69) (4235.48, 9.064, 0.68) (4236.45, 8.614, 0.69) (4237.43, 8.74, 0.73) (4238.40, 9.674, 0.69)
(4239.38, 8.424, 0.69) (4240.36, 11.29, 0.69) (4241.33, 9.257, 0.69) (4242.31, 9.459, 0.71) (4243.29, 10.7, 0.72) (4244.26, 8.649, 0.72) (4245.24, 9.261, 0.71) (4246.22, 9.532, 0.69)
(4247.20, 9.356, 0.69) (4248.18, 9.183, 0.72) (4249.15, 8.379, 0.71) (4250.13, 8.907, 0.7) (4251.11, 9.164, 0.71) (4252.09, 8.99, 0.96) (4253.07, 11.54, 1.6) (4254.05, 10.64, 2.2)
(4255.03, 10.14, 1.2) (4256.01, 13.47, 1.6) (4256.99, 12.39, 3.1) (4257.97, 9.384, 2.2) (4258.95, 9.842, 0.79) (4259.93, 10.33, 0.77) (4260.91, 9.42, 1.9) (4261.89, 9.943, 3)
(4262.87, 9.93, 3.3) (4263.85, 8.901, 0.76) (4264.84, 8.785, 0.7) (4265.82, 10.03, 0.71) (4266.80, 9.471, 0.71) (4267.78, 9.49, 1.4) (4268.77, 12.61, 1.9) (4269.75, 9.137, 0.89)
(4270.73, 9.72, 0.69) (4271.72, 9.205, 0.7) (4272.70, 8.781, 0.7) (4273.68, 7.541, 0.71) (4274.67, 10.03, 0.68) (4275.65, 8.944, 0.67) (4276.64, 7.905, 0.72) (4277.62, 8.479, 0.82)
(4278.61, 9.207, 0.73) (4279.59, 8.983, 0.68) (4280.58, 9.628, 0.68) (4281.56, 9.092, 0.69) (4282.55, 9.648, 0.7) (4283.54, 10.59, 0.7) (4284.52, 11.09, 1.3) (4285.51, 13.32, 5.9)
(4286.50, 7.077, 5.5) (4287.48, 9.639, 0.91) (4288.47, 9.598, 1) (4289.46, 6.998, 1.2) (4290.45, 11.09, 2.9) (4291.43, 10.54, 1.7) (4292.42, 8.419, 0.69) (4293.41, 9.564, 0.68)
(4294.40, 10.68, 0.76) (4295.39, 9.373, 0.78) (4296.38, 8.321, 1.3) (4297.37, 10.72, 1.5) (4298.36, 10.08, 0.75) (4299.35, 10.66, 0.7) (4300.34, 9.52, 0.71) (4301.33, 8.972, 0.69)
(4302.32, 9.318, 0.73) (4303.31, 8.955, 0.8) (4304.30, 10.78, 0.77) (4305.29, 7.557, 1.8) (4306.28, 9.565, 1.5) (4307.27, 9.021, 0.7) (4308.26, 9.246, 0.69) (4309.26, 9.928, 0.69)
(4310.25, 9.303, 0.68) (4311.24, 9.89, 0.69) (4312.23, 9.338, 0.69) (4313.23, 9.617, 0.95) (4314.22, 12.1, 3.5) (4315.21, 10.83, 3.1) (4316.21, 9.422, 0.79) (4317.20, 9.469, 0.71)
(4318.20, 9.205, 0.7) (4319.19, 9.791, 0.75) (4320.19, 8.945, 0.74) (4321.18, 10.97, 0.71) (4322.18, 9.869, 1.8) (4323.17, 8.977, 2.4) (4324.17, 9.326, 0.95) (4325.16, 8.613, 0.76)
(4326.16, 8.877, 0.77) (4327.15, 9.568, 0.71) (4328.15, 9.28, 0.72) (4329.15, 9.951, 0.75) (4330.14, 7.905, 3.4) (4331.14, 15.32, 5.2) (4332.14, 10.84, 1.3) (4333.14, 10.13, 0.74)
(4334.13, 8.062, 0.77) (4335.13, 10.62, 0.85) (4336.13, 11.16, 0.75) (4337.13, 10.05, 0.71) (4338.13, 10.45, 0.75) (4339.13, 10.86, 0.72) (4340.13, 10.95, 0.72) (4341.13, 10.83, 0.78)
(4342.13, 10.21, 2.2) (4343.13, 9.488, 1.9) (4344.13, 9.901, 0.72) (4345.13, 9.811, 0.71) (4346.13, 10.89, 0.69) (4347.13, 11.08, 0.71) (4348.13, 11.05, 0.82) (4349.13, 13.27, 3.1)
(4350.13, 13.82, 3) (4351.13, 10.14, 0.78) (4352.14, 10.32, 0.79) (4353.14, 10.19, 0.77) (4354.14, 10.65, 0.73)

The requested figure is -0.76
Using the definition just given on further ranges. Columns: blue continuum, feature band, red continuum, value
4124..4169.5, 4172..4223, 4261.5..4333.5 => 1.99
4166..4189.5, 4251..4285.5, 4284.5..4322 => -0.70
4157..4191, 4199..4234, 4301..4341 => 1.29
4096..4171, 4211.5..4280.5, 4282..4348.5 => 2.38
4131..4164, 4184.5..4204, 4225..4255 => 0.55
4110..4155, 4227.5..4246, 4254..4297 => 0.76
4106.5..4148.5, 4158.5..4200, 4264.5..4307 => 1.45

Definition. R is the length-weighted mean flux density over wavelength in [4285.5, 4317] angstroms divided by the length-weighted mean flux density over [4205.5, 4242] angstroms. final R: 1.04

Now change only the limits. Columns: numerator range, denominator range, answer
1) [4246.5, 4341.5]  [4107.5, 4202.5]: 1.03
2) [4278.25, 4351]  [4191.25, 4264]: 1.06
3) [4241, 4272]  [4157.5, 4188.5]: 1.04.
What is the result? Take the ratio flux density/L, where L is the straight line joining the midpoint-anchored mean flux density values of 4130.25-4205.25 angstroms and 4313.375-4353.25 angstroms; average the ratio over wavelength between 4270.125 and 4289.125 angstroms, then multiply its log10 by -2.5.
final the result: 0.07 mag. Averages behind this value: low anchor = 9.44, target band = 9.37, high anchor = 10.3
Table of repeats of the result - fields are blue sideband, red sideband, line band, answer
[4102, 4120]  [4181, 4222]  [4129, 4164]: -0.019 mag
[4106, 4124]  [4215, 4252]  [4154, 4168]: 0.007 mag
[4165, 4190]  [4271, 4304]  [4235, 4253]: 0.020 mag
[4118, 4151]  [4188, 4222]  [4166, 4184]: -0.011 mag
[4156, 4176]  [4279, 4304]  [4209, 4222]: 0.041 mag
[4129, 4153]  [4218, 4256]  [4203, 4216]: 0.024 mag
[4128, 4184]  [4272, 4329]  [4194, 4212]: 0.060 mag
